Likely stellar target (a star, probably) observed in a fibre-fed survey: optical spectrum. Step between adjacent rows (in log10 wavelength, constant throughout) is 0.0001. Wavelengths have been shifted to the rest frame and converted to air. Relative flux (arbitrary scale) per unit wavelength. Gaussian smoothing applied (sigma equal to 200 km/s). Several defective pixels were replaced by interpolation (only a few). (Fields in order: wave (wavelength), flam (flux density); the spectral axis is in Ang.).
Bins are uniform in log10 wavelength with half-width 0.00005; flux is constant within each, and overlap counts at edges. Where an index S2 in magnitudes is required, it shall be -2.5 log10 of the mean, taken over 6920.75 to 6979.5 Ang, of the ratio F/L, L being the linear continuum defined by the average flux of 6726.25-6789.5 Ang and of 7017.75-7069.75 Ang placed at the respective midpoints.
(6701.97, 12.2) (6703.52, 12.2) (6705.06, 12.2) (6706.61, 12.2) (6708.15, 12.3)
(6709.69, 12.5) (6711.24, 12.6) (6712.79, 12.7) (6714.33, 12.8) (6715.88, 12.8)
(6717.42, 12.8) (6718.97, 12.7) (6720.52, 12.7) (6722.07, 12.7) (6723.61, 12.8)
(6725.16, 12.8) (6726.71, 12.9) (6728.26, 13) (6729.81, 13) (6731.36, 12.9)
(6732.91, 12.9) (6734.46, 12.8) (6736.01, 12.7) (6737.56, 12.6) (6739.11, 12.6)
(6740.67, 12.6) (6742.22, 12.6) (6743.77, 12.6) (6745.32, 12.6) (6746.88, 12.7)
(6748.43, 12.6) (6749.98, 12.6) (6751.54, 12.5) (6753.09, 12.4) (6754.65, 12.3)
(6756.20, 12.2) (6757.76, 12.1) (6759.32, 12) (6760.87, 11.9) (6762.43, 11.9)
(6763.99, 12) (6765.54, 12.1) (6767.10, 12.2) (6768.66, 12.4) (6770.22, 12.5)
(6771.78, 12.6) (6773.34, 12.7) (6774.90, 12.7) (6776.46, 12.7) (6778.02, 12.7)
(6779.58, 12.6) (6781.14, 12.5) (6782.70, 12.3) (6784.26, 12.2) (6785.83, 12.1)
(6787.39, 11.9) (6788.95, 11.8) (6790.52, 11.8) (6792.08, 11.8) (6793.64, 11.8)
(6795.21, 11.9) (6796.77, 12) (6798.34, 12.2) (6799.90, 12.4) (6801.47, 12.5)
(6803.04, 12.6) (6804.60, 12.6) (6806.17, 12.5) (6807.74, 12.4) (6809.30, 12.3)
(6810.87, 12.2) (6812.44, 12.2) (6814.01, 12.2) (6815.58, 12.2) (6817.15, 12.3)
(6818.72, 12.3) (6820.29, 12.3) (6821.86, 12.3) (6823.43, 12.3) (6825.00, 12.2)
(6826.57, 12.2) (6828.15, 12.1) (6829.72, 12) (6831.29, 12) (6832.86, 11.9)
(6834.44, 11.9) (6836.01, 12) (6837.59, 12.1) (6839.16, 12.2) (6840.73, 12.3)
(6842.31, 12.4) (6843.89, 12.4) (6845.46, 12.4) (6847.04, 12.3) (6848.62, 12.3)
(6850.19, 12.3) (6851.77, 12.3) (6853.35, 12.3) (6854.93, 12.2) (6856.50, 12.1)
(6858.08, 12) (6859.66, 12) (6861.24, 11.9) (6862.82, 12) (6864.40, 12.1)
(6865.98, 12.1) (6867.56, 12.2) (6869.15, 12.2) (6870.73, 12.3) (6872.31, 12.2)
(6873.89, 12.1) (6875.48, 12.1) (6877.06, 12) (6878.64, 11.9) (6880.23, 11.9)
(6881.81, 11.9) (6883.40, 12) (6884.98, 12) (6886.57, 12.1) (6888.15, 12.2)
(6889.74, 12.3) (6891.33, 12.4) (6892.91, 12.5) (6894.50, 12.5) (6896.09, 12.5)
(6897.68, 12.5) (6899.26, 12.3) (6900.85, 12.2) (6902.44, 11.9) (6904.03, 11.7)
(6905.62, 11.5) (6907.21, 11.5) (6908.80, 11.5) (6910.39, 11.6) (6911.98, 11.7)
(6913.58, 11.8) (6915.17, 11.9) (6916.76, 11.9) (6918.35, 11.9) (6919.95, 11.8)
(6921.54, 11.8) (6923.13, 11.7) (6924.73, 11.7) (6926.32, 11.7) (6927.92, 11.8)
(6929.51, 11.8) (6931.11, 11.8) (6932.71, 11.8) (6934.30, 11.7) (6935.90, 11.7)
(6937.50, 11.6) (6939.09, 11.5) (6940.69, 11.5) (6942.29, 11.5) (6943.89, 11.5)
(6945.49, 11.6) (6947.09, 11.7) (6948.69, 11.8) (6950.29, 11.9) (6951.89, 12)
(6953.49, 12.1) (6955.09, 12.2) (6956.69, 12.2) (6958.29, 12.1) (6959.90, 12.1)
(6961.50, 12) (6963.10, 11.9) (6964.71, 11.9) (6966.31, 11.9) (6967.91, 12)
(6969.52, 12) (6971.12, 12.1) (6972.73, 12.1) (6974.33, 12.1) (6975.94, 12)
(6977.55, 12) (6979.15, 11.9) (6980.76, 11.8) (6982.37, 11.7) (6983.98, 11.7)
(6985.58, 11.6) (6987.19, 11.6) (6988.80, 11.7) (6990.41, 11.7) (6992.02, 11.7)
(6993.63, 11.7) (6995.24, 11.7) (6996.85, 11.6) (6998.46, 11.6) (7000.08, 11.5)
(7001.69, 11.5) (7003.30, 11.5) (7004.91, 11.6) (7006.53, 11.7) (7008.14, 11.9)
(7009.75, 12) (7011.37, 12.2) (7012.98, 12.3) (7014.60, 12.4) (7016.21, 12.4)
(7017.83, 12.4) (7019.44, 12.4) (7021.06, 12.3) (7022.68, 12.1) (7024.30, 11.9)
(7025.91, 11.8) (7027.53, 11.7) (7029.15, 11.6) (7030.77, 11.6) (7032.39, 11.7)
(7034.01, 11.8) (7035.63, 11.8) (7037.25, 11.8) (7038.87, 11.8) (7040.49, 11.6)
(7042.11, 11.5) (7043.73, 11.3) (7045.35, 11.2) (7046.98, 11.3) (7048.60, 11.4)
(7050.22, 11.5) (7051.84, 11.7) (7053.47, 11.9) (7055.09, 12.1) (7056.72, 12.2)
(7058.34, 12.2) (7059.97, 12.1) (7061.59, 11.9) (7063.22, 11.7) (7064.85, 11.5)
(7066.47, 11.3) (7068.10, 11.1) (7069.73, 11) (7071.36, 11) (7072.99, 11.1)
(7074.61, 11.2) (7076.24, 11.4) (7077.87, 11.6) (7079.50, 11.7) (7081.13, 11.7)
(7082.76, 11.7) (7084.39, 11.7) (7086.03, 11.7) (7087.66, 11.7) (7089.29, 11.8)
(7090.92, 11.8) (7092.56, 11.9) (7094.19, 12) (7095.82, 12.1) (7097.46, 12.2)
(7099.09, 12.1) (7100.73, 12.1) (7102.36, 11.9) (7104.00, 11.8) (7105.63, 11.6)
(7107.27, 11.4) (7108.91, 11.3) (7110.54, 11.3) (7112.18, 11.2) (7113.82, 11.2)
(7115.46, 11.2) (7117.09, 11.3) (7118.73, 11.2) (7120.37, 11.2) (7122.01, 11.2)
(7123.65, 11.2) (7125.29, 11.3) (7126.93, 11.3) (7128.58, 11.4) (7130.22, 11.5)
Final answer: 0.01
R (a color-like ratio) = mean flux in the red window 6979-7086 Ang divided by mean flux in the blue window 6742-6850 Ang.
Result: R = 1.0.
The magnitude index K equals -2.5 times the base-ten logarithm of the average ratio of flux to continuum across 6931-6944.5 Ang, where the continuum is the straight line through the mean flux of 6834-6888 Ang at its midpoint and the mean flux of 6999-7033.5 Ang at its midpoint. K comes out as 0.04 mag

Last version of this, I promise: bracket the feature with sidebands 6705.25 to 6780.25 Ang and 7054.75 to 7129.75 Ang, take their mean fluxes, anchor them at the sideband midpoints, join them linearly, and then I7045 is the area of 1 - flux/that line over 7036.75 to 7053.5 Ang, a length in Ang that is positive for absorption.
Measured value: 0.26 Ang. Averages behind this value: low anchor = 12.6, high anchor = 11.6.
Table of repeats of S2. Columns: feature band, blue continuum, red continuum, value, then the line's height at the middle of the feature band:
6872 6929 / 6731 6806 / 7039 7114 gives 0.01 mag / 12.1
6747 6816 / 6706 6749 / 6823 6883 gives 0.02 mag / 12.5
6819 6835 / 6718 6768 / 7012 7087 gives 0.02 mag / 12.3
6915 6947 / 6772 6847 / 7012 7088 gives 0.03 mag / 12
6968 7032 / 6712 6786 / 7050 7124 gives 0.00 mag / 11.8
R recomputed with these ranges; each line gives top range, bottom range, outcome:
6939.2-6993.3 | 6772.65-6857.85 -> 0.97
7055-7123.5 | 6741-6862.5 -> 0.95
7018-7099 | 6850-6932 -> 0.97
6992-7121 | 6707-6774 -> 0.93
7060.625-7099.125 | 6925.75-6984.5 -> 0.98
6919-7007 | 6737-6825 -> 0.96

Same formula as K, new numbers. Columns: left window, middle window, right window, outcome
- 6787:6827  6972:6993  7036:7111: 0.00 mag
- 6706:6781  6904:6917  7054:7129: 0.04 mag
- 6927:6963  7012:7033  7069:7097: -0.03 mag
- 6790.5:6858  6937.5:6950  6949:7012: 0.03 mag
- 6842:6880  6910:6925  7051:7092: 0.02 mag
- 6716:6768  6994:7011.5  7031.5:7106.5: 0.02 mag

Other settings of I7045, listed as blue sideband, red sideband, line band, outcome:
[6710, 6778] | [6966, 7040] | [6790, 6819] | 0.4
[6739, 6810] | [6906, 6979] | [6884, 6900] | -0.5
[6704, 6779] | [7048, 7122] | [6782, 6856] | 0.8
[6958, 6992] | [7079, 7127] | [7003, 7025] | -0.5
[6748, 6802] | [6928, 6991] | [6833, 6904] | -0.7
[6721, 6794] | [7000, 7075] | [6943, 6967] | 0.0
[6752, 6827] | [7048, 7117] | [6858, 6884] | 0.1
